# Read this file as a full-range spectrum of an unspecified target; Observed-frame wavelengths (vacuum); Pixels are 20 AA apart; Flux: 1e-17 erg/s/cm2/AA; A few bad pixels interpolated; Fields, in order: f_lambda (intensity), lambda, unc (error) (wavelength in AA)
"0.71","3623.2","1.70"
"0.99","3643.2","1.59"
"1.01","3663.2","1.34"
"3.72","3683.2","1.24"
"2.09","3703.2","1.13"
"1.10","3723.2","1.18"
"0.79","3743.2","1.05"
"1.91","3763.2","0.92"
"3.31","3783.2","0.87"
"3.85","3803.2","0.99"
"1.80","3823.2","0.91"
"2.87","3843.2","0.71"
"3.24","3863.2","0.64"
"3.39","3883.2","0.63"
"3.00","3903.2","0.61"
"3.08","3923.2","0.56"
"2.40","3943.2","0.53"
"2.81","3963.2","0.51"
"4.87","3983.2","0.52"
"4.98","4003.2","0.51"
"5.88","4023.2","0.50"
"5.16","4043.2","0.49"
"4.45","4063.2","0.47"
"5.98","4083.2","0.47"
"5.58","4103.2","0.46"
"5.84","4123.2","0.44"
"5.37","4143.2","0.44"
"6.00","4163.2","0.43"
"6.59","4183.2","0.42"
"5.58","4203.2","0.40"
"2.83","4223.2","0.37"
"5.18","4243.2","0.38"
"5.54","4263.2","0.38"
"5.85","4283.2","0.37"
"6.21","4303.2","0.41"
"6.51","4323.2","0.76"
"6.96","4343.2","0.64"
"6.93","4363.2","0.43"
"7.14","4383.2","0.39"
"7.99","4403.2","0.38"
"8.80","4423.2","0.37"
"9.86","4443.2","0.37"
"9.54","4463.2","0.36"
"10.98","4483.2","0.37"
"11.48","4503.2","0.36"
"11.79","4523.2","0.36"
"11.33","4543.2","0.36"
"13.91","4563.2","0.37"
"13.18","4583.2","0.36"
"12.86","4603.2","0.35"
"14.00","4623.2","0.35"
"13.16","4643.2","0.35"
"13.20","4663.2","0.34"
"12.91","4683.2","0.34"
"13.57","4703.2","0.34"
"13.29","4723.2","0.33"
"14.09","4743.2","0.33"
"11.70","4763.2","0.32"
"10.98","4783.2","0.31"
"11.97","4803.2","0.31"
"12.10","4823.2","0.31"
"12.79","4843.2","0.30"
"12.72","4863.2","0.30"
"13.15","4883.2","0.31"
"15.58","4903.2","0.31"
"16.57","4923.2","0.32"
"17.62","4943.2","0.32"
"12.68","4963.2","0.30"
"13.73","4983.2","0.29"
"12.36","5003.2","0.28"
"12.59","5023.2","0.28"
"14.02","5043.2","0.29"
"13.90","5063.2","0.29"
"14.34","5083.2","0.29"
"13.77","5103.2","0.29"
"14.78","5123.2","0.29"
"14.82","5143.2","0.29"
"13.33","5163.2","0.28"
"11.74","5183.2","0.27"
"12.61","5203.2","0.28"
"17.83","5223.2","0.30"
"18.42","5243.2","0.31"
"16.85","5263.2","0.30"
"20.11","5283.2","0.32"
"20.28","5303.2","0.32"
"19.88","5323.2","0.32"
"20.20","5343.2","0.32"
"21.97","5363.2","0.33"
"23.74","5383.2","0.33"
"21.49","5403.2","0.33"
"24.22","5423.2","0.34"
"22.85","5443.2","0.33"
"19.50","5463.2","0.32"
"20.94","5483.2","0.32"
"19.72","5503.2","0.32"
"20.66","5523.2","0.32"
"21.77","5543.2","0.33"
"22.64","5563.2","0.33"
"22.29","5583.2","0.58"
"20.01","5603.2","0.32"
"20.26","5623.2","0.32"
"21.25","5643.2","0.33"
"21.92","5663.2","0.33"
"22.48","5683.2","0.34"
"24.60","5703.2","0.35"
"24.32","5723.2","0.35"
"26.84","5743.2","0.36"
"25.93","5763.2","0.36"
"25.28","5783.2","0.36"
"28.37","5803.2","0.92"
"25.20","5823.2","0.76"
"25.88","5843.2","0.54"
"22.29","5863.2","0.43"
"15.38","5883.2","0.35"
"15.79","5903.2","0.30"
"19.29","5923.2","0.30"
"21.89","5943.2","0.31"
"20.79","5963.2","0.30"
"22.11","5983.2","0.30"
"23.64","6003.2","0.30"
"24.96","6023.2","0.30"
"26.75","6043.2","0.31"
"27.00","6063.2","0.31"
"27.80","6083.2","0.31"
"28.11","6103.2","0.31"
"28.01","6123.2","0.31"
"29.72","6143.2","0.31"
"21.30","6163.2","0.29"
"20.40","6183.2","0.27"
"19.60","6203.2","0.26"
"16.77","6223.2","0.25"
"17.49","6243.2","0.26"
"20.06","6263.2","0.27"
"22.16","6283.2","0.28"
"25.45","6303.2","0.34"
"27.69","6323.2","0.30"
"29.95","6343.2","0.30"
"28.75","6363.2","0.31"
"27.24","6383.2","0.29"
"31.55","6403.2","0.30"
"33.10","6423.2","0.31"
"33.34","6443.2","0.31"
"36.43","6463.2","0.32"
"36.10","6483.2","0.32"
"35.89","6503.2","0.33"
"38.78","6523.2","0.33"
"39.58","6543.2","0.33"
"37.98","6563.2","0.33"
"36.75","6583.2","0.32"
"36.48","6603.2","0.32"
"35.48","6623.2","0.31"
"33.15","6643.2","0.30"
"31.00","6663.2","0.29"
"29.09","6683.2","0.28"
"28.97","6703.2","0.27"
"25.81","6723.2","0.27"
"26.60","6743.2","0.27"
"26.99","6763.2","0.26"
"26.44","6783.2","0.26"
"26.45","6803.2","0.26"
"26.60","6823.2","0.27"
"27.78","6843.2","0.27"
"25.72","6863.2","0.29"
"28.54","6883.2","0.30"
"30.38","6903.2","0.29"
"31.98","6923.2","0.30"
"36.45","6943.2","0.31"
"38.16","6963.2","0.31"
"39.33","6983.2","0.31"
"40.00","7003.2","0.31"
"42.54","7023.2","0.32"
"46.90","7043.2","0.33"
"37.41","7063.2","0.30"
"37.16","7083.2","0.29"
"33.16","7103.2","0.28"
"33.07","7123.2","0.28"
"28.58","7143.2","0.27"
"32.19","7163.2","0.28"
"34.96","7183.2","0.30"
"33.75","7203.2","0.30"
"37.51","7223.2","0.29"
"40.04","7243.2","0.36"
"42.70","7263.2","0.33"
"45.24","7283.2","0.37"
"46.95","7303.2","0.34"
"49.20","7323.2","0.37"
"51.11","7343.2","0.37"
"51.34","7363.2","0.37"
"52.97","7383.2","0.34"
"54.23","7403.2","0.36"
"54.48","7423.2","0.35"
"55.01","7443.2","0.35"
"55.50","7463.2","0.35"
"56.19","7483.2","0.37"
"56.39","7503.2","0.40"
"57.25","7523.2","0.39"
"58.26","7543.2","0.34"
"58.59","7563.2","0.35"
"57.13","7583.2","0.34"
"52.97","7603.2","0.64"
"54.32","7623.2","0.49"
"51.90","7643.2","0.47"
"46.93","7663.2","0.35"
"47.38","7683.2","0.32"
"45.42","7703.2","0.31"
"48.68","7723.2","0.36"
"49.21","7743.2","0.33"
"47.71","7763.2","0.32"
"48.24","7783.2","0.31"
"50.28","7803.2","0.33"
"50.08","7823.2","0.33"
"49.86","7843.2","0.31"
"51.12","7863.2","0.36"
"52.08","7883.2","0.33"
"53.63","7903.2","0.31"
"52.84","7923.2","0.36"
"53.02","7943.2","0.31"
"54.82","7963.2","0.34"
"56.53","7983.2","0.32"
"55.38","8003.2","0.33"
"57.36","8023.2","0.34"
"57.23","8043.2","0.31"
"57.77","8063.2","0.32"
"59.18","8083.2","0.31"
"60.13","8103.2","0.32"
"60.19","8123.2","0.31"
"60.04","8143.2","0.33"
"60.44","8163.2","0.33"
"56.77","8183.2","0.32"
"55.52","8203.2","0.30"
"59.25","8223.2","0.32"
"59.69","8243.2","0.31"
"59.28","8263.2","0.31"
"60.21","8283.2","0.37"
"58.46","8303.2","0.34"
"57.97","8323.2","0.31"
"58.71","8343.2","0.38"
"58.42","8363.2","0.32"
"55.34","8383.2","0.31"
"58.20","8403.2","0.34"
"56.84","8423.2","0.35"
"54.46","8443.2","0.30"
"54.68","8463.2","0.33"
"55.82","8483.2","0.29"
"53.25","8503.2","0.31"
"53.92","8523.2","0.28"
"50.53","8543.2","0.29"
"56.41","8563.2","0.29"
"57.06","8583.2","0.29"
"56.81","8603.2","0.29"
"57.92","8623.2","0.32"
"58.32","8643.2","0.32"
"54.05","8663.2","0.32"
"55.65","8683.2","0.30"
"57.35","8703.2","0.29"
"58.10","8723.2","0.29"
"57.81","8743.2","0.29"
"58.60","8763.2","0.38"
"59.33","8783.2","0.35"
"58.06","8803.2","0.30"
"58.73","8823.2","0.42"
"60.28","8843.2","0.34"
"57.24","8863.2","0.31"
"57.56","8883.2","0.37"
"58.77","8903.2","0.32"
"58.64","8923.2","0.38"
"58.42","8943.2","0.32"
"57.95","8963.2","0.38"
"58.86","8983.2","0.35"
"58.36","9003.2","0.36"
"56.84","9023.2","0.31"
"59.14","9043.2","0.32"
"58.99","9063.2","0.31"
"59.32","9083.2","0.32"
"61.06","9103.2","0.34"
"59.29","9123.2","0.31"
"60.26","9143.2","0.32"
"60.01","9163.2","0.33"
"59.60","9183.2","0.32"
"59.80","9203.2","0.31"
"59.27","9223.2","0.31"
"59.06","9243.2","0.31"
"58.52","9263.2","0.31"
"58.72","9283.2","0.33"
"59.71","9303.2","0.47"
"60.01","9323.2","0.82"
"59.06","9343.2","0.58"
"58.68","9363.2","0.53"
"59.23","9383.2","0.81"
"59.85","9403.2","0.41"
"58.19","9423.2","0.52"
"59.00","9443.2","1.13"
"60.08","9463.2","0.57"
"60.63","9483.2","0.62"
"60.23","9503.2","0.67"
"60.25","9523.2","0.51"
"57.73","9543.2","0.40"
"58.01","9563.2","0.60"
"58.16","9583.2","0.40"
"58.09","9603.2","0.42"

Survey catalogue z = 0.00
